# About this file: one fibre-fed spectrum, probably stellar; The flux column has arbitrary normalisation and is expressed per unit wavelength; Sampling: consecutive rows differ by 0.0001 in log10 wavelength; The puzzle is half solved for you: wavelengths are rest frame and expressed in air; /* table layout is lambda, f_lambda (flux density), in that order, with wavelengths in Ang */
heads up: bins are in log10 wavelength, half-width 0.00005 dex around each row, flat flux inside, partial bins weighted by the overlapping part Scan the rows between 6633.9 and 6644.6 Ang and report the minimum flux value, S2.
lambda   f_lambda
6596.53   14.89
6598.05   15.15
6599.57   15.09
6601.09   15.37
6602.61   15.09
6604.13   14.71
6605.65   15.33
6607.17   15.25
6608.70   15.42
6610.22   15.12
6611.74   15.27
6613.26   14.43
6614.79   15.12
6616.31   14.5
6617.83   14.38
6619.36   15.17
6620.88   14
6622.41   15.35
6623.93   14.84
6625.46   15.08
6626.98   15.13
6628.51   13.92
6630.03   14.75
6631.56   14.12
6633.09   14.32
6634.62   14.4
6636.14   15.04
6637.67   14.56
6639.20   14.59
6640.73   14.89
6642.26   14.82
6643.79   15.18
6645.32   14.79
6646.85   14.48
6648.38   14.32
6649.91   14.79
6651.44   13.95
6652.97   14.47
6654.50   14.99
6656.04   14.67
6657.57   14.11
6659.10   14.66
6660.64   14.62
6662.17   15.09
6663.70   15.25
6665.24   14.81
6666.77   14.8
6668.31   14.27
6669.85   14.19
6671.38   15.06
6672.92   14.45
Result 14.4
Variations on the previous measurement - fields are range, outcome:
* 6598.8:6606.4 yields 14.71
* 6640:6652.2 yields 13.95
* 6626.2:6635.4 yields 13.92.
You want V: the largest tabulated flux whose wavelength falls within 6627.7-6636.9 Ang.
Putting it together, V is 15.04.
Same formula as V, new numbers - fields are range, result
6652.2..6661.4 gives 14.99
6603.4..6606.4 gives 15.33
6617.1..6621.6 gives 15.17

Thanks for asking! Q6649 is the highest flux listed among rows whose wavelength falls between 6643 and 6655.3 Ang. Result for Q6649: 15.18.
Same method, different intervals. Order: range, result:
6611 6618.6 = 15.27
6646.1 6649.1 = 14.48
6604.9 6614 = 15.42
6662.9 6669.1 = 15.25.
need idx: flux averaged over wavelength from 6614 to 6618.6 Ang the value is 14.6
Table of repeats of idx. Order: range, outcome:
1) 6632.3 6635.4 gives 14.4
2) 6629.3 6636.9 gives 14.5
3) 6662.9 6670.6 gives 14.7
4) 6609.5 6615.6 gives 15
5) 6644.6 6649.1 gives 14.5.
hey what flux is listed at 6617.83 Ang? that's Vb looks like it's 14.38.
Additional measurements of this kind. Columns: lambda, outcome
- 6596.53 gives 14.89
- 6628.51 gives 13.92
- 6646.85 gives 14.48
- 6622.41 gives 15.35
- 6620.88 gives 14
